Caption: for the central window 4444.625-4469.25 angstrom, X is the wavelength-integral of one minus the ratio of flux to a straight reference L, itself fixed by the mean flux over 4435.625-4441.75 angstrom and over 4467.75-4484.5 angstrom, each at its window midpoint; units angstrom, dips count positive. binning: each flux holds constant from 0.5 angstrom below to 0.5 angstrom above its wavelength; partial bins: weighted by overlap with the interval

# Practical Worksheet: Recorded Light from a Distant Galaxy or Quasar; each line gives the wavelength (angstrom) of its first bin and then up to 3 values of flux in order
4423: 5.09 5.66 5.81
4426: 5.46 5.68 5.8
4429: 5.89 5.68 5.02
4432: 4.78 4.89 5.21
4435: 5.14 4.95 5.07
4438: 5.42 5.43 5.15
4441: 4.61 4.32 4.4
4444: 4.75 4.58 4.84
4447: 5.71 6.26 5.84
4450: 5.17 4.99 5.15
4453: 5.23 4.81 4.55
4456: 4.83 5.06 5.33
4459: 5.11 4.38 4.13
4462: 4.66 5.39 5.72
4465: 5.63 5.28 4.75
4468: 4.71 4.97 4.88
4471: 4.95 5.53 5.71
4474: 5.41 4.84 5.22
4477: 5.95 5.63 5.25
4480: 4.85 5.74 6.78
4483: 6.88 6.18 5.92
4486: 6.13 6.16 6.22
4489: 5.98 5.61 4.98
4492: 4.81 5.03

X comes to 0.9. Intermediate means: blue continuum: 5.08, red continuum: 5.51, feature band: 5.09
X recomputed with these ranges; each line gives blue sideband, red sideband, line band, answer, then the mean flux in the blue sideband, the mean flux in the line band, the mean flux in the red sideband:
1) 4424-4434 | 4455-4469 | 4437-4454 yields 0.34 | 5.44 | 5.11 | 4.98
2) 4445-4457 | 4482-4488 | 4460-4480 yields 2.22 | 5.18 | 5.16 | 6.29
